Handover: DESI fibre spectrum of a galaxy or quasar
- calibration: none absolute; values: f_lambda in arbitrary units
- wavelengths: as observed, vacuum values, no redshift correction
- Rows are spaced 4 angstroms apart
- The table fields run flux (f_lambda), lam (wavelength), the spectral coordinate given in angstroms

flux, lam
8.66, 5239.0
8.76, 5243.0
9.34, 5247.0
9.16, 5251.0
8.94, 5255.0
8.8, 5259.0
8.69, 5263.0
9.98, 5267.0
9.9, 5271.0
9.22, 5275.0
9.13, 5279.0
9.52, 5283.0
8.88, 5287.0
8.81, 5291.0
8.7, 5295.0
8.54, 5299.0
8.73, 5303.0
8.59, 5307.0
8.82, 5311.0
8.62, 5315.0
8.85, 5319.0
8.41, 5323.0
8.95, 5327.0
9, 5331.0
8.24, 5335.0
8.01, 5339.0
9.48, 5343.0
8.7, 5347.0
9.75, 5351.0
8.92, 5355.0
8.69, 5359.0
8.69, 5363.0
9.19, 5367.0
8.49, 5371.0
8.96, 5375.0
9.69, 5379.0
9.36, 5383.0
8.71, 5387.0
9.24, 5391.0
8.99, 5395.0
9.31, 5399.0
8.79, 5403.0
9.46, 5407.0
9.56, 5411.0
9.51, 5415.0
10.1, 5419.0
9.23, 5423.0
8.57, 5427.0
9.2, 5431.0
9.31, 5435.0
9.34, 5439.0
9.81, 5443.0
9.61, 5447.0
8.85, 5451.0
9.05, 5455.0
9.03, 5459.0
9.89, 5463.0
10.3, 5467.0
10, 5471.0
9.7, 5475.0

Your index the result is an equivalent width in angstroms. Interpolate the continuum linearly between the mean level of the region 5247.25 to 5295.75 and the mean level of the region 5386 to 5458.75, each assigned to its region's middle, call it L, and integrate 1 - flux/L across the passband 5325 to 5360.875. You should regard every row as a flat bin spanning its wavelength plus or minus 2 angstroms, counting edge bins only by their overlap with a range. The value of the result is 1.4 angstroms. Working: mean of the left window 9.16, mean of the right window 9.26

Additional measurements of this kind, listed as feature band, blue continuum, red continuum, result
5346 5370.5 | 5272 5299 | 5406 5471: 0.69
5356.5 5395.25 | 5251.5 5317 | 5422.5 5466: 0.69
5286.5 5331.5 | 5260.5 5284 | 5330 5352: 1.75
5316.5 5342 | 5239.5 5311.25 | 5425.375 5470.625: 1.47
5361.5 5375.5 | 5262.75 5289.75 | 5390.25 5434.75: 0.72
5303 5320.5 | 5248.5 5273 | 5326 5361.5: 0.56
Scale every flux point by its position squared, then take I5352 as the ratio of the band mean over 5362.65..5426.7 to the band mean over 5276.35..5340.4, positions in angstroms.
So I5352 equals 1.09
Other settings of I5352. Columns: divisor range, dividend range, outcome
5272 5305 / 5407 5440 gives 1.10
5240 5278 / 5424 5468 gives 1.09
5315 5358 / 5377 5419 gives 1.08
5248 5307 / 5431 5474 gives 1.12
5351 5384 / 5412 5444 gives 1.06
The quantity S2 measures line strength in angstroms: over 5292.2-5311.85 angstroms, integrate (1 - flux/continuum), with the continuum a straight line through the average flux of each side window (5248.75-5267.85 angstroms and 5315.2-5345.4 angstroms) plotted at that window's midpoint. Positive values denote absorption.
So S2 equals 0.4 angstroms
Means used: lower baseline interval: 9.06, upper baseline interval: 8.7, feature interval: 8.67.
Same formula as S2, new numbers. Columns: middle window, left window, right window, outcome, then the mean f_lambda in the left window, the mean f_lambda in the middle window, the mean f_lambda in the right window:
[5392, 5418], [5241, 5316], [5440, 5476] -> 0.3 angstroms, 9.01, 9.3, 9.57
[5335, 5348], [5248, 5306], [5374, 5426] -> 0.7 angstroms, 9.07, 8.66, 9.29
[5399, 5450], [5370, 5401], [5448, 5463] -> -1.3 angstroms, 9.11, 9.36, 9.14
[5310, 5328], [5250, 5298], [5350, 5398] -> 0.8 angstroms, 9.13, 8.71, 9.05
